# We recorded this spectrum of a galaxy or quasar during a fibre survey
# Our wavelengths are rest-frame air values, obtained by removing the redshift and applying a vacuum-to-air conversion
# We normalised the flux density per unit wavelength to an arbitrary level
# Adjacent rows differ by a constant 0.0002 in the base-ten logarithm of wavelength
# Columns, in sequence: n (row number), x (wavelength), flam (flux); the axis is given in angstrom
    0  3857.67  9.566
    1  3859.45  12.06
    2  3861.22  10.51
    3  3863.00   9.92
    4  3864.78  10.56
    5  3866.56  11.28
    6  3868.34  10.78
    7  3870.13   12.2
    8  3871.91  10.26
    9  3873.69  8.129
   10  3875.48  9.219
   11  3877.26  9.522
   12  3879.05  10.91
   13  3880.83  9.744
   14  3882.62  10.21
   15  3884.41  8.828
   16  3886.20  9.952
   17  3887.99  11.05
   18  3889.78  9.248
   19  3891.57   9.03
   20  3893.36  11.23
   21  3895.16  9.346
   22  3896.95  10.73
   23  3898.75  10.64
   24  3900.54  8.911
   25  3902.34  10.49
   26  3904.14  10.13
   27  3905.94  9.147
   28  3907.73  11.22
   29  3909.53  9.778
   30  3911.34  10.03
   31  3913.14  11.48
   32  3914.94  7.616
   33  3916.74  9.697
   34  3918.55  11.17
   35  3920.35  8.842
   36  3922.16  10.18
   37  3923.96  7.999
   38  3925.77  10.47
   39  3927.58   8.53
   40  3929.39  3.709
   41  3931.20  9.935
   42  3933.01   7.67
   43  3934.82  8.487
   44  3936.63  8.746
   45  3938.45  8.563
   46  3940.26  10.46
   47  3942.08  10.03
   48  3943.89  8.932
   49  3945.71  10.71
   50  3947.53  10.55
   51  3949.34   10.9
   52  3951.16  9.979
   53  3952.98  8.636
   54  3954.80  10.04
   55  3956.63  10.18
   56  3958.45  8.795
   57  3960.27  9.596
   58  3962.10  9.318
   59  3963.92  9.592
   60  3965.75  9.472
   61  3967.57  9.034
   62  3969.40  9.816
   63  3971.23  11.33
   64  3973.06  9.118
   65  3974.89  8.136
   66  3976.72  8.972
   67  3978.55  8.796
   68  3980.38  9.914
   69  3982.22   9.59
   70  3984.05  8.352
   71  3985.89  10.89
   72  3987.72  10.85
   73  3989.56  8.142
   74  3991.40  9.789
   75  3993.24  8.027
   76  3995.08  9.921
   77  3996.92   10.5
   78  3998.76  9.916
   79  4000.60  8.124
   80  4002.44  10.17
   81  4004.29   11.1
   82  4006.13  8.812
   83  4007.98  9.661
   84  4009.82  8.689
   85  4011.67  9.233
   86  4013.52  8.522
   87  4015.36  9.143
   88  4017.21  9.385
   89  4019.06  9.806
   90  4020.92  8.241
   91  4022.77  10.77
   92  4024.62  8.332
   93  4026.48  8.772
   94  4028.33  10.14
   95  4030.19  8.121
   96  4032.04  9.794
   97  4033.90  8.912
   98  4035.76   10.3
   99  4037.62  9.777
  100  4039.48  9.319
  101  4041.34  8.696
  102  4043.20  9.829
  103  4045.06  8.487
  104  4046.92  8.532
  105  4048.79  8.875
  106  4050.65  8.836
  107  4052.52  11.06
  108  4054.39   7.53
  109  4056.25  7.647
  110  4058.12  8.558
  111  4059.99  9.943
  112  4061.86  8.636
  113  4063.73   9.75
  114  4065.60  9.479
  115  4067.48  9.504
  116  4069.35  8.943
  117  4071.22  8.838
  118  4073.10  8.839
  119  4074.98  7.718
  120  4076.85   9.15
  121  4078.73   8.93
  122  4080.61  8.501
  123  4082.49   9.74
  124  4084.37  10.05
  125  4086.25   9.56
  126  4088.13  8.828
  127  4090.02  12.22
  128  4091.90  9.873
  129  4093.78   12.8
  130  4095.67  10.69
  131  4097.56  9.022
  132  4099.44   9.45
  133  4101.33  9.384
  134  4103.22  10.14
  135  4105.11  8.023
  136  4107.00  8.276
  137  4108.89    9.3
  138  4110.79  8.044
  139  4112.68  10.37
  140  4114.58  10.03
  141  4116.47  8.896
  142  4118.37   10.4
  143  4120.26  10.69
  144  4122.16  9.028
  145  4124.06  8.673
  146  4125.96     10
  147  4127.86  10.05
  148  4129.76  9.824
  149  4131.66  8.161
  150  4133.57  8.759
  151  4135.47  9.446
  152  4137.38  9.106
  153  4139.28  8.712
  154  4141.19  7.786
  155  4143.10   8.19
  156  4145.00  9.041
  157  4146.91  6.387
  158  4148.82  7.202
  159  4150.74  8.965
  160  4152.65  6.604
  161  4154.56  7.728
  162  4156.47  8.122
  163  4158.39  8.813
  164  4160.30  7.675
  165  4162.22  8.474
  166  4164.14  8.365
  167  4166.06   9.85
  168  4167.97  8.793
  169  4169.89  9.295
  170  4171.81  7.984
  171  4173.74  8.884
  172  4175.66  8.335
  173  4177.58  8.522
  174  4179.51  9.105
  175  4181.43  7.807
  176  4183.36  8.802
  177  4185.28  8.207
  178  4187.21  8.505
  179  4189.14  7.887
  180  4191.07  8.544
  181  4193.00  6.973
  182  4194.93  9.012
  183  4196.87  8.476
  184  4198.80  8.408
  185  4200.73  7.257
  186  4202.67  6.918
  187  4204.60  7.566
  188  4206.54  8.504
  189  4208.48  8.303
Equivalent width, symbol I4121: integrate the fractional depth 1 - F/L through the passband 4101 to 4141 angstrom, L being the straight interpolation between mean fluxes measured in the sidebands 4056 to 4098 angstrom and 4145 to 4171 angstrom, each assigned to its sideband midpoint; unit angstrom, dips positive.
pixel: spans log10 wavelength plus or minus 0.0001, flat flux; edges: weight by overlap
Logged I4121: -2.2 angstrom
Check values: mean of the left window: 9.48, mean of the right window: 8.21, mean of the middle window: 9.27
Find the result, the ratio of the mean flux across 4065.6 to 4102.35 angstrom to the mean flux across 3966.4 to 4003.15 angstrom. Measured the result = 1.01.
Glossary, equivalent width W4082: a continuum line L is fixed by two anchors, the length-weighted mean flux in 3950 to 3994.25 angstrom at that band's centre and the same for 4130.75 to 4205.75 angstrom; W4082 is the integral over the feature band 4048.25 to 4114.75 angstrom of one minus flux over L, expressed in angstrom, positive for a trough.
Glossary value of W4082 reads -4.2 angstrom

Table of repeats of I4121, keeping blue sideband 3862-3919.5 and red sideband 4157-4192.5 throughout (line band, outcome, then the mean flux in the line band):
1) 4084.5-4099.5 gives -2.3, 10.3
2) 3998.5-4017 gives 0.2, 9.32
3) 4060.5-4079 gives 0.2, 9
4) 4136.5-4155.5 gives 1.6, 7.97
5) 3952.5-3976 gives 0.5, 9.48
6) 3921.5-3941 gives 2.5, 8.58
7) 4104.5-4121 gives -0.9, 9.35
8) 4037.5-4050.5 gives 0.3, 9.02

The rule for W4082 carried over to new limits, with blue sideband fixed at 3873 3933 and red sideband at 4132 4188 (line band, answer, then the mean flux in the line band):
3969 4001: -0.93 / 9.47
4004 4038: -1.00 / 9.3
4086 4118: -3.88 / 9.71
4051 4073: -0.54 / 9.06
